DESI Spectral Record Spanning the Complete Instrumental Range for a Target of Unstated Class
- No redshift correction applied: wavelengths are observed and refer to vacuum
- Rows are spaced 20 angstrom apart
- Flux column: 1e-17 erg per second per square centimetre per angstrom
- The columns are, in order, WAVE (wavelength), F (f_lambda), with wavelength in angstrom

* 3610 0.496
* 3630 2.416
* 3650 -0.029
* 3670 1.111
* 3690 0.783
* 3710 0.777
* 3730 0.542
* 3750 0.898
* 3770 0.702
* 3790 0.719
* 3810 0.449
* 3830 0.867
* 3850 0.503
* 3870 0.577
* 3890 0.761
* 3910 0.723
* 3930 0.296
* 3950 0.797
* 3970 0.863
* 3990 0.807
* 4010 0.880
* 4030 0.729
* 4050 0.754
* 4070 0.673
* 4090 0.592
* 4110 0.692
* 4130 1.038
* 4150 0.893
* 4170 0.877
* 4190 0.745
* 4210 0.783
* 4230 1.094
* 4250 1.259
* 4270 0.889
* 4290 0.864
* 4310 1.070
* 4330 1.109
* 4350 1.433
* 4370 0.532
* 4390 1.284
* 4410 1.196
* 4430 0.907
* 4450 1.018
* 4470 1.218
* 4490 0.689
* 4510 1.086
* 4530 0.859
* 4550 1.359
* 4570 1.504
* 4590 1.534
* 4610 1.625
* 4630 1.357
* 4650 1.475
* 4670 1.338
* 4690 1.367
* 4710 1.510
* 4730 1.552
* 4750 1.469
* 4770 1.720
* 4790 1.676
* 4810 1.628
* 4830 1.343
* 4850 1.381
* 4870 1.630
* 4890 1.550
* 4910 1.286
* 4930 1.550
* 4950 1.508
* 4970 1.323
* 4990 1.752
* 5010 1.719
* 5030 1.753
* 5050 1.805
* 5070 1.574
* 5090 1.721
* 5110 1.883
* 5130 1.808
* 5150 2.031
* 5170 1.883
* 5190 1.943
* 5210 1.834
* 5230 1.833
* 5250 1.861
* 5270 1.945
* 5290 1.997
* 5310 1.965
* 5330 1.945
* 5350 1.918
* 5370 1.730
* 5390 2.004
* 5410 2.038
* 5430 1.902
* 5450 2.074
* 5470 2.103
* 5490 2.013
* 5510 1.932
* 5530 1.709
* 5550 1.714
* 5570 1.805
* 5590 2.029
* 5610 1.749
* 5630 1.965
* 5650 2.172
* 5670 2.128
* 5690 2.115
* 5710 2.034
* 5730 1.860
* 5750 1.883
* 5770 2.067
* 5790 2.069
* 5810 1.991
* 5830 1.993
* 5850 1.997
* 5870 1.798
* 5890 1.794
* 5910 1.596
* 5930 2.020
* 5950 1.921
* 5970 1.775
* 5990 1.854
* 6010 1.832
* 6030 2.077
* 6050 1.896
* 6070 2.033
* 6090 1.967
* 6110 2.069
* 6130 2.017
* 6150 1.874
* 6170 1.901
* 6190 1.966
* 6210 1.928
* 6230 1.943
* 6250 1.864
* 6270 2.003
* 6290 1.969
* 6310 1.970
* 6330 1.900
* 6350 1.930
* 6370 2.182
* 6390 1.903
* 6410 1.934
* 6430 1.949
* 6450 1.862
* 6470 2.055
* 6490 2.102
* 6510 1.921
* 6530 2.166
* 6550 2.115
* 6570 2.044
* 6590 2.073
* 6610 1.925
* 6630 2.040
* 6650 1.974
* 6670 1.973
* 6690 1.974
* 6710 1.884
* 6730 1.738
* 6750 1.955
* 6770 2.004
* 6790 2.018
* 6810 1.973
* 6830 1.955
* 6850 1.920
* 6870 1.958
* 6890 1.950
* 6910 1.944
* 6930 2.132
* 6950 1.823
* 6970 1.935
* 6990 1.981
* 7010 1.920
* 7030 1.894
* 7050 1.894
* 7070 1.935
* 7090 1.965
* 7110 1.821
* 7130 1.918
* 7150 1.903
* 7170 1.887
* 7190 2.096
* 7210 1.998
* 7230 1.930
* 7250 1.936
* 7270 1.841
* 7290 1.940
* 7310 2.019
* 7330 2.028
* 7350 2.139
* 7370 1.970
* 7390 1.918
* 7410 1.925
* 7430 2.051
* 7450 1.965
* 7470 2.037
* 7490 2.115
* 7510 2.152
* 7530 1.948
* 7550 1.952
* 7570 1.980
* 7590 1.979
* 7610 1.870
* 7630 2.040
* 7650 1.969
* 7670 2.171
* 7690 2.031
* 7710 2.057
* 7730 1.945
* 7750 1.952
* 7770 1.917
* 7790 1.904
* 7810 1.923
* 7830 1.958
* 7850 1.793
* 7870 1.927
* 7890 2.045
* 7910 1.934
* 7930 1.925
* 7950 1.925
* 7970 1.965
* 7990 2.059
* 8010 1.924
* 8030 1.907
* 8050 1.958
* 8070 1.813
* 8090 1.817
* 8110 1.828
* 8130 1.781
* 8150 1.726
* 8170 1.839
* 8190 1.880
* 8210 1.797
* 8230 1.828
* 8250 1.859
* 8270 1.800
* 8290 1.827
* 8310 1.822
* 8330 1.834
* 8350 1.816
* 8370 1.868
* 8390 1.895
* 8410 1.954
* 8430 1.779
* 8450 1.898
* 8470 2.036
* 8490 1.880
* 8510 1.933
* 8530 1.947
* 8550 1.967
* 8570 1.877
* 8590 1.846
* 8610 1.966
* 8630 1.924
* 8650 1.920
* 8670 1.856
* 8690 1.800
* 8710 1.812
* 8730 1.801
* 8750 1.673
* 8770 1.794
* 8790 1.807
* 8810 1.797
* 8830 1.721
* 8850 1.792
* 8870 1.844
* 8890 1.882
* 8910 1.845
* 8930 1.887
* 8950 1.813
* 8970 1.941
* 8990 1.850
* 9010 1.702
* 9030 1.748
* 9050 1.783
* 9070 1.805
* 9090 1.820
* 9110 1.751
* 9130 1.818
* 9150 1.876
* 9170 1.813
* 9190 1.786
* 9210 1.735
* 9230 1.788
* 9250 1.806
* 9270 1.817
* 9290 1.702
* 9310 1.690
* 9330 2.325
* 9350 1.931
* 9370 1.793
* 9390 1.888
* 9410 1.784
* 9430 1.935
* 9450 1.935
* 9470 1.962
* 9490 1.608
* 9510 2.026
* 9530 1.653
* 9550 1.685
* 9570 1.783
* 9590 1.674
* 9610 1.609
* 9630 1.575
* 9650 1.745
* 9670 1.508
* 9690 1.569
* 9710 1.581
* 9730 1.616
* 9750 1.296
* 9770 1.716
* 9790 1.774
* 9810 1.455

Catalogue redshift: 0.141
